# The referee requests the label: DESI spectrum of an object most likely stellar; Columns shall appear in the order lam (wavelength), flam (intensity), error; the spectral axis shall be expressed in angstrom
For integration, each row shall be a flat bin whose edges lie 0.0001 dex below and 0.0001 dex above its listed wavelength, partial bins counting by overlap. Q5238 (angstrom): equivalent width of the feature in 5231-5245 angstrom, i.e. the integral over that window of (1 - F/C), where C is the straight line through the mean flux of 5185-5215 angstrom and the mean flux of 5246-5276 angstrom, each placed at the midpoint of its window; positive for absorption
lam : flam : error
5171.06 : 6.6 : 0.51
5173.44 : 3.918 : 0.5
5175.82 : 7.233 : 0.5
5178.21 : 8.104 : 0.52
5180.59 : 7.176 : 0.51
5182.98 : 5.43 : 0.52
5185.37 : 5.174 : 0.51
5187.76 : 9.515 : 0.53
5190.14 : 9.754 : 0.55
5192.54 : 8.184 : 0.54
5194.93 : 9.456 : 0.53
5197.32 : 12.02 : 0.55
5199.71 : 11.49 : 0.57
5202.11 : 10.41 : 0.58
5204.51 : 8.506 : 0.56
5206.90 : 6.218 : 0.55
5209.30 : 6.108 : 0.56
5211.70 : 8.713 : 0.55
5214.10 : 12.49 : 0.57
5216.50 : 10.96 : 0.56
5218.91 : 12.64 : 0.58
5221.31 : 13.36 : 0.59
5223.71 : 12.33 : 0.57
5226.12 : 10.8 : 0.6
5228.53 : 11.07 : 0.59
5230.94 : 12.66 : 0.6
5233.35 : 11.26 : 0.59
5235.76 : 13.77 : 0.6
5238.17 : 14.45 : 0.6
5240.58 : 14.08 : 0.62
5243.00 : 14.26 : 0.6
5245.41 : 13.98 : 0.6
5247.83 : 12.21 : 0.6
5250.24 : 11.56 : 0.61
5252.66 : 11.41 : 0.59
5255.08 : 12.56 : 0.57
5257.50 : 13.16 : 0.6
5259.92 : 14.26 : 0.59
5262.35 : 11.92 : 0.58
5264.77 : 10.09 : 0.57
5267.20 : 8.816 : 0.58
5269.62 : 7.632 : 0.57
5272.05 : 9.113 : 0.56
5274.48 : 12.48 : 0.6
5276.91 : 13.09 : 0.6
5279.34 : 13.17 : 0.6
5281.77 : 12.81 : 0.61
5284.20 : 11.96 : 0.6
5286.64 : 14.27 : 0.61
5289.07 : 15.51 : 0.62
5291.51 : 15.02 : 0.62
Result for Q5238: -4.0 angstrom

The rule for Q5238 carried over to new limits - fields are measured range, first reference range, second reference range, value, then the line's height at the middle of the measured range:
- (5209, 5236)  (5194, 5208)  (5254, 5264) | -1.33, 10.9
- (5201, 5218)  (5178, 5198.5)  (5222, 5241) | 2.11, 10.4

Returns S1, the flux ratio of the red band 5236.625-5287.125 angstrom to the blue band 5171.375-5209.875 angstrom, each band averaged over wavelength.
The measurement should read 1.5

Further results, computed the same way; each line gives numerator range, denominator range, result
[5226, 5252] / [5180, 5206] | 1.45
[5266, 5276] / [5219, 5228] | 0.79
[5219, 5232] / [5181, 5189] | 1.78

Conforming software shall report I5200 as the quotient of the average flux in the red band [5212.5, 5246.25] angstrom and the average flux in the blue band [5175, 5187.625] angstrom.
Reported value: 1.9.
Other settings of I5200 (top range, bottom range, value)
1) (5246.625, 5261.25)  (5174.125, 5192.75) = 1.68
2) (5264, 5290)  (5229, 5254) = 0.91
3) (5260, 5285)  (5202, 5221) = 1.17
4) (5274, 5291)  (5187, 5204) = 1.33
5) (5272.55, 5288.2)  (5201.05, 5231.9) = 1.23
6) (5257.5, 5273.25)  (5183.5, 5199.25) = 1.17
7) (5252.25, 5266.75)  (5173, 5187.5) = 1.86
